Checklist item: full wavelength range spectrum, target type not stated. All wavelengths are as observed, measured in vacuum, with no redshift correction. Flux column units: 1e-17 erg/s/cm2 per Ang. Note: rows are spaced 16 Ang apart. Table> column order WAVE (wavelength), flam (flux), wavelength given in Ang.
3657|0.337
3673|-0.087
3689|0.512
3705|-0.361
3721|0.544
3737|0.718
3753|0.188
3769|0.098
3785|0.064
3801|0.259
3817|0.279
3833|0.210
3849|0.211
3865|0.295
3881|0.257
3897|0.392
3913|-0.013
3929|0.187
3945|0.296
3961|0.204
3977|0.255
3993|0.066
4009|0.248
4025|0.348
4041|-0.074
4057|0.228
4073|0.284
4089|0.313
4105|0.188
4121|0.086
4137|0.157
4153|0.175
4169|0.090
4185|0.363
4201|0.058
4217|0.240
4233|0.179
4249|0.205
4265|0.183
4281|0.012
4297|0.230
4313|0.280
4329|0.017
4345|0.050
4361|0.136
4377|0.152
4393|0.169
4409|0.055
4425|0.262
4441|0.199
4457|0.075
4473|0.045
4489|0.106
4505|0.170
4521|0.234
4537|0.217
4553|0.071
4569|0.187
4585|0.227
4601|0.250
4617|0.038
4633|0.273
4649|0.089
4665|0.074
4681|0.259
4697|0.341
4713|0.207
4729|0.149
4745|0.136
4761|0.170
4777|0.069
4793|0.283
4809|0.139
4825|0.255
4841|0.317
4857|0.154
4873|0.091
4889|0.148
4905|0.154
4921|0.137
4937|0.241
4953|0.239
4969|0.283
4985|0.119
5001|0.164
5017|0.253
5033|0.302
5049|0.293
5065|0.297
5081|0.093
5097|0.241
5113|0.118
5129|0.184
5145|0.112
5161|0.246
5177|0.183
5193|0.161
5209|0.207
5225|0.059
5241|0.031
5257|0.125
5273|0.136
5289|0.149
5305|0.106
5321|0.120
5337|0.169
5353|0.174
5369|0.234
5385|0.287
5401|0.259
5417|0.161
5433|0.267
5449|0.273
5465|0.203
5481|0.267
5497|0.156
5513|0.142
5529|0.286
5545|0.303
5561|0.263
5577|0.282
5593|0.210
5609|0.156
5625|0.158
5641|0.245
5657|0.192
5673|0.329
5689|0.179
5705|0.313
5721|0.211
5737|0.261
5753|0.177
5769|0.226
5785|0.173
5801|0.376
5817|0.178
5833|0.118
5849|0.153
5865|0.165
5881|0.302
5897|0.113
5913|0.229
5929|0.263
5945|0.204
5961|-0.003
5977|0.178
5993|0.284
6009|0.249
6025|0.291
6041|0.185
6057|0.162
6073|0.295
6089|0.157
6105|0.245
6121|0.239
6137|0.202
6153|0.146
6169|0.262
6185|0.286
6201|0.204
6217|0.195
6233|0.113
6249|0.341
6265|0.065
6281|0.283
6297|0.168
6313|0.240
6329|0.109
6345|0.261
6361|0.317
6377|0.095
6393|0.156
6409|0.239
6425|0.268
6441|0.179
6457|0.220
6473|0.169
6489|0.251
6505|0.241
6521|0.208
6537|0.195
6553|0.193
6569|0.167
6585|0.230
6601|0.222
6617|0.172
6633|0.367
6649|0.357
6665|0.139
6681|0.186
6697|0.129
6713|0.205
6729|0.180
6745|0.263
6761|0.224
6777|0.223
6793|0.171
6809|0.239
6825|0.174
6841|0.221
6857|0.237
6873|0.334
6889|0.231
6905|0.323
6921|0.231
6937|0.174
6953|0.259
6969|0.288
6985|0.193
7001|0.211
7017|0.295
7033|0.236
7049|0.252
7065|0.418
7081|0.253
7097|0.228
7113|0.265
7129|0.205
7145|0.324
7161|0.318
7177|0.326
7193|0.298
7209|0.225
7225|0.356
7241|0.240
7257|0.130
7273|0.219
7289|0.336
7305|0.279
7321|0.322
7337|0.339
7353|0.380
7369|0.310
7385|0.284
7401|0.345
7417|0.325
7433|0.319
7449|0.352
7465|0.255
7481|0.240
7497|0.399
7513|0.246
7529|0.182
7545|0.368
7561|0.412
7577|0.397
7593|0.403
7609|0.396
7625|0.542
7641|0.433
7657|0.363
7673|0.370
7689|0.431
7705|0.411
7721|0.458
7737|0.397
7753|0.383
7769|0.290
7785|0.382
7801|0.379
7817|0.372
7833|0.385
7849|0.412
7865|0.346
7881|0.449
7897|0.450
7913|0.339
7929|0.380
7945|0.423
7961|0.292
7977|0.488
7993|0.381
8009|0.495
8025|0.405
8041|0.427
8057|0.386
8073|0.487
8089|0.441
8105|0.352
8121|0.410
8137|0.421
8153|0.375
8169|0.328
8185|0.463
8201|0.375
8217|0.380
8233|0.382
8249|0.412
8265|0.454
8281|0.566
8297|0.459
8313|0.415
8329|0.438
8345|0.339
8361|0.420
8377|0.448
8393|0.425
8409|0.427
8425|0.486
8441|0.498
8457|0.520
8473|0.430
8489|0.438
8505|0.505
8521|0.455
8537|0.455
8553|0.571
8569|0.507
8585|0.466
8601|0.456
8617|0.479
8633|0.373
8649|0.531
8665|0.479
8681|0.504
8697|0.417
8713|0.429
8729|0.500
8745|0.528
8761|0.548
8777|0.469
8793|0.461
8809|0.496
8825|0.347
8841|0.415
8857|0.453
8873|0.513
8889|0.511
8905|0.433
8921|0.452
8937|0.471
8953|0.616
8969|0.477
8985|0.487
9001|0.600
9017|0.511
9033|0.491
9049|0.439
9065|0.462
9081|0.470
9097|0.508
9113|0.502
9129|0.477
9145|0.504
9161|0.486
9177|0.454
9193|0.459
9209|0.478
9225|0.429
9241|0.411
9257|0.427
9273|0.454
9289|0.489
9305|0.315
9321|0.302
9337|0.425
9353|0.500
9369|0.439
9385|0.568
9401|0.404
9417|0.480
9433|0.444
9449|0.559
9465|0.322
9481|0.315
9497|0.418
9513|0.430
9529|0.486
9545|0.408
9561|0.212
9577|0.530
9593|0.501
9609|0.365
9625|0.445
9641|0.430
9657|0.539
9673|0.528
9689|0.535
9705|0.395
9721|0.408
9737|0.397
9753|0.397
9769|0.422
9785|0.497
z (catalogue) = 0.895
